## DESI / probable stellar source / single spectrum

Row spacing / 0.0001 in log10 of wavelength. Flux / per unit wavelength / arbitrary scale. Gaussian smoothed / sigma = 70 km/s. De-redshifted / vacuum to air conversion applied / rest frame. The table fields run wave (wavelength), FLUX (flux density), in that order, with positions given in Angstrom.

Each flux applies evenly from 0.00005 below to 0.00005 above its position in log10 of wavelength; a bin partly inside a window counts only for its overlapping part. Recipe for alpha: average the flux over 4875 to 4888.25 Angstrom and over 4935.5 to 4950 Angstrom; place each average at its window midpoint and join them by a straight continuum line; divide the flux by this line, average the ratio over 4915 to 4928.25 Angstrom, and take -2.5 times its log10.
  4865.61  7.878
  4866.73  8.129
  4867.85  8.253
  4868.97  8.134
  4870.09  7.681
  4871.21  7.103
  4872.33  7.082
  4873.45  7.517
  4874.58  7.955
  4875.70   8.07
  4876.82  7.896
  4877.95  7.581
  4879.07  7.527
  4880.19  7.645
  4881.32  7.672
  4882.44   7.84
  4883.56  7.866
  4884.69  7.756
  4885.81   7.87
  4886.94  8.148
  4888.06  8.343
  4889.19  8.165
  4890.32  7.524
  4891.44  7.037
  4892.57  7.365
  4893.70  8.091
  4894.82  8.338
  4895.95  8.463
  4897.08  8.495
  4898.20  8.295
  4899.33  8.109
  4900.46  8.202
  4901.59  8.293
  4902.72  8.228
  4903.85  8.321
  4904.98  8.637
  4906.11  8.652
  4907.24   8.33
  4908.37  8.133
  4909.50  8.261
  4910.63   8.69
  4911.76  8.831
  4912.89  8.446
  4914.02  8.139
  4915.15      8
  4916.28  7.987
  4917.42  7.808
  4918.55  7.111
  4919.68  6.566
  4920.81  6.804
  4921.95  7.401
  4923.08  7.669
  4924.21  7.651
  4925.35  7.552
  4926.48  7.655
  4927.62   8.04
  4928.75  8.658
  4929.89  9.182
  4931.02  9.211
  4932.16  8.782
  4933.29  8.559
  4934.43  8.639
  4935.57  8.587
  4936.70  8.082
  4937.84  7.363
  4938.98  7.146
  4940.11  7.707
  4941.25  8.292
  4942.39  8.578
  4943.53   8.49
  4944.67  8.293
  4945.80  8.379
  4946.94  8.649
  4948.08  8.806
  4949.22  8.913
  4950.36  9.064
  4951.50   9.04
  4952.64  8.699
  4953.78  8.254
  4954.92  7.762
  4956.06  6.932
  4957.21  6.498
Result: 0.084 mag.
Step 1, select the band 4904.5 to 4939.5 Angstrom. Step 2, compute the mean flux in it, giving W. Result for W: 8.08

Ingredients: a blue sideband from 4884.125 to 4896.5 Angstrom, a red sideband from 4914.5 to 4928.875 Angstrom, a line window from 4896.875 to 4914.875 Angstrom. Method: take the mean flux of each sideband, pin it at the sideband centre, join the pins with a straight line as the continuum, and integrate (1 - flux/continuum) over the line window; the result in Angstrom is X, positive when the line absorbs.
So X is -1.4 Angstrom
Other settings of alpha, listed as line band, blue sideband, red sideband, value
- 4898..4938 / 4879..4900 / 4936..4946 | -0.02 mag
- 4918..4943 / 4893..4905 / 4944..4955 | 0.07 mag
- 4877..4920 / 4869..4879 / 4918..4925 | -0.09 mag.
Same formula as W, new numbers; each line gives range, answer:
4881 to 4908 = 8.09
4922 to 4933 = 8.24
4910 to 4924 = 7.79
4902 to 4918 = 8.32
